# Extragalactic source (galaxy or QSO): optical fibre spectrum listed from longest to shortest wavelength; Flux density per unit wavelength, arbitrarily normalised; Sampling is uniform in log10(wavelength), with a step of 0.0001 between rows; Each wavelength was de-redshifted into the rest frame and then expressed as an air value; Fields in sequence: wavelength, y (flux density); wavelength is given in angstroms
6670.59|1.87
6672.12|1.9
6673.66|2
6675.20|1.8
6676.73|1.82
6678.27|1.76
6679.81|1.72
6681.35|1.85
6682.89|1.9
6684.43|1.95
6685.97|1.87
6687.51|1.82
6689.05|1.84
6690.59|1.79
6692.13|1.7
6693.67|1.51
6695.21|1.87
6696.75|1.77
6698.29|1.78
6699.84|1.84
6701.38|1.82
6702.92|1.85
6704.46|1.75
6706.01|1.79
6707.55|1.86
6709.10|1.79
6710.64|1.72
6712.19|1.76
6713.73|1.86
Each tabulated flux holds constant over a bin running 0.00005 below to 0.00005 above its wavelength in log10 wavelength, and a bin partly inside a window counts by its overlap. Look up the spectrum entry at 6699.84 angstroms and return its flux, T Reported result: 1.84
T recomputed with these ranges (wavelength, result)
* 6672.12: 1.9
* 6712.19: 1.76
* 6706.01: 1.79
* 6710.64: 1.72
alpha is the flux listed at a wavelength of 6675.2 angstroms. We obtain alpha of 1.8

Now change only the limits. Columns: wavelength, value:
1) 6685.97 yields 1.87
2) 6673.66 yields 2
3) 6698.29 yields 1.78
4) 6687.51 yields 1.82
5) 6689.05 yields 1.84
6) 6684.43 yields 1.95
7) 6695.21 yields 1.87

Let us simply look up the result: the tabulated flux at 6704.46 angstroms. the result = 1.75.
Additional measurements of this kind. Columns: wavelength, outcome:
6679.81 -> 1.72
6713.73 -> 1.86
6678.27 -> 1.76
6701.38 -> 1.82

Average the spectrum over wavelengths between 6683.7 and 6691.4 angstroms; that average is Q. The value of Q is 1.85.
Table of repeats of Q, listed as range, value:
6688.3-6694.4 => 1.71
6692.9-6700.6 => 1.75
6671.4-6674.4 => 1.95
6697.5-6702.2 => 1.81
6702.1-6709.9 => 1.81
